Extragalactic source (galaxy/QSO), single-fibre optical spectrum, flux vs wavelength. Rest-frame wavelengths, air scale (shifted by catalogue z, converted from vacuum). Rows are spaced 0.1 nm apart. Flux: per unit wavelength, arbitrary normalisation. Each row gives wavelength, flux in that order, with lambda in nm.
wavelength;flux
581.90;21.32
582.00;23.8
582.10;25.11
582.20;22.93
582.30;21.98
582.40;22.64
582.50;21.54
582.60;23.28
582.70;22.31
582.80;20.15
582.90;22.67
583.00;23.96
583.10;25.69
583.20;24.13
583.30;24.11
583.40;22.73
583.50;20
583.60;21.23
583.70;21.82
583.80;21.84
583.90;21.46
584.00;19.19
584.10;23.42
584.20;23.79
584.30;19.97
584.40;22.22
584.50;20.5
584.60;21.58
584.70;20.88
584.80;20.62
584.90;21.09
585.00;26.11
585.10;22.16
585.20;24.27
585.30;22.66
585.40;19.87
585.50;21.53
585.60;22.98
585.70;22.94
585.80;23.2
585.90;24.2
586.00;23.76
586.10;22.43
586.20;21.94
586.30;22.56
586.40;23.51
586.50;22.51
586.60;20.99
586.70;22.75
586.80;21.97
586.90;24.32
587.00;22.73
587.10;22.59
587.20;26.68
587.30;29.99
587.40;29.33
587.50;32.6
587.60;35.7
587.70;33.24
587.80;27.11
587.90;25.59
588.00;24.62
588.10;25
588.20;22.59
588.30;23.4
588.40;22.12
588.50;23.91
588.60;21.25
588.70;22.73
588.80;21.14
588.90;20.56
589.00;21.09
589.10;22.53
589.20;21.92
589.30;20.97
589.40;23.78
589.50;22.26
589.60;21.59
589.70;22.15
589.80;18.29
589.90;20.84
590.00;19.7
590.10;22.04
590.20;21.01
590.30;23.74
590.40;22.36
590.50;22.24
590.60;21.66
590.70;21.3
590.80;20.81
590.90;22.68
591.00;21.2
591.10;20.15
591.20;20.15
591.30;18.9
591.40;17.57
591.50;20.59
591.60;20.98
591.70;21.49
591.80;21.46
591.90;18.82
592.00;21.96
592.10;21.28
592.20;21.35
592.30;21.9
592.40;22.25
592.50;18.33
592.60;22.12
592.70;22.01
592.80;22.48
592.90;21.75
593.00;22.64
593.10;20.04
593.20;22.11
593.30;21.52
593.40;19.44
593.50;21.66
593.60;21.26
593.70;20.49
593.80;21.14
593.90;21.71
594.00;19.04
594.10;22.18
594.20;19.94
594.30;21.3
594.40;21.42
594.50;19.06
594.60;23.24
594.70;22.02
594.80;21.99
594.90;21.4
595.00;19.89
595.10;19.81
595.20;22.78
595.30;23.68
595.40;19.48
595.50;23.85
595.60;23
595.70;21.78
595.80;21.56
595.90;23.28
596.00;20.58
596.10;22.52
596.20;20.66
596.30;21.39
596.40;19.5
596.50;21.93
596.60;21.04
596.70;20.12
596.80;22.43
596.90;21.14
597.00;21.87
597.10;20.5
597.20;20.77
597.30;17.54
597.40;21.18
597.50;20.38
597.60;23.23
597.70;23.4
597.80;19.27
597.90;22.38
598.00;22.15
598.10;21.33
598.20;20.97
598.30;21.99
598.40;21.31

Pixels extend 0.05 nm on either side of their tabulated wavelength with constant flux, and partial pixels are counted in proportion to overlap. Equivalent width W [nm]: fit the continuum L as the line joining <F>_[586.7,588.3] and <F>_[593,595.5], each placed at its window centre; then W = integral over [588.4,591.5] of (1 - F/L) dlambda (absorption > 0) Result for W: 0.42 nm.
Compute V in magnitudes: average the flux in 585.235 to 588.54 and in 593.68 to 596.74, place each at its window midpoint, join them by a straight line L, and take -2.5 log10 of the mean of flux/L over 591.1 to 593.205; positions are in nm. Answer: 0.08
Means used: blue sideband 24.6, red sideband 21.4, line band 20.9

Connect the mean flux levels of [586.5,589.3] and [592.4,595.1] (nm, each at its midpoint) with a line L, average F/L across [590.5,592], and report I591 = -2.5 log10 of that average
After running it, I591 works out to 0.10 mag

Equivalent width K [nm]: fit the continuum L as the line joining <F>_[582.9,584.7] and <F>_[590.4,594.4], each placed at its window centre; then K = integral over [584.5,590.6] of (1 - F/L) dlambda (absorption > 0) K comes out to -0.45 nm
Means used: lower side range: 22.2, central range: 23.3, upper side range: 21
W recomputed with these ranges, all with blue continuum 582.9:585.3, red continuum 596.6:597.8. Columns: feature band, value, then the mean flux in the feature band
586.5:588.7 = -0.353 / 25.5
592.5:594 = 0.012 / 21.3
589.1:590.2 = 0.020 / 21.4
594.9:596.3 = -0.034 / 21.7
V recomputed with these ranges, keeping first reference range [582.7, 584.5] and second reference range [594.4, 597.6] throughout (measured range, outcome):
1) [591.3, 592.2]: 0.06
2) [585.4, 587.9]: -0.14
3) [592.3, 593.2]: 0.00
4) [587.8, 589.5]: -0.05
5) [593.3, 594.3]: 0.03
